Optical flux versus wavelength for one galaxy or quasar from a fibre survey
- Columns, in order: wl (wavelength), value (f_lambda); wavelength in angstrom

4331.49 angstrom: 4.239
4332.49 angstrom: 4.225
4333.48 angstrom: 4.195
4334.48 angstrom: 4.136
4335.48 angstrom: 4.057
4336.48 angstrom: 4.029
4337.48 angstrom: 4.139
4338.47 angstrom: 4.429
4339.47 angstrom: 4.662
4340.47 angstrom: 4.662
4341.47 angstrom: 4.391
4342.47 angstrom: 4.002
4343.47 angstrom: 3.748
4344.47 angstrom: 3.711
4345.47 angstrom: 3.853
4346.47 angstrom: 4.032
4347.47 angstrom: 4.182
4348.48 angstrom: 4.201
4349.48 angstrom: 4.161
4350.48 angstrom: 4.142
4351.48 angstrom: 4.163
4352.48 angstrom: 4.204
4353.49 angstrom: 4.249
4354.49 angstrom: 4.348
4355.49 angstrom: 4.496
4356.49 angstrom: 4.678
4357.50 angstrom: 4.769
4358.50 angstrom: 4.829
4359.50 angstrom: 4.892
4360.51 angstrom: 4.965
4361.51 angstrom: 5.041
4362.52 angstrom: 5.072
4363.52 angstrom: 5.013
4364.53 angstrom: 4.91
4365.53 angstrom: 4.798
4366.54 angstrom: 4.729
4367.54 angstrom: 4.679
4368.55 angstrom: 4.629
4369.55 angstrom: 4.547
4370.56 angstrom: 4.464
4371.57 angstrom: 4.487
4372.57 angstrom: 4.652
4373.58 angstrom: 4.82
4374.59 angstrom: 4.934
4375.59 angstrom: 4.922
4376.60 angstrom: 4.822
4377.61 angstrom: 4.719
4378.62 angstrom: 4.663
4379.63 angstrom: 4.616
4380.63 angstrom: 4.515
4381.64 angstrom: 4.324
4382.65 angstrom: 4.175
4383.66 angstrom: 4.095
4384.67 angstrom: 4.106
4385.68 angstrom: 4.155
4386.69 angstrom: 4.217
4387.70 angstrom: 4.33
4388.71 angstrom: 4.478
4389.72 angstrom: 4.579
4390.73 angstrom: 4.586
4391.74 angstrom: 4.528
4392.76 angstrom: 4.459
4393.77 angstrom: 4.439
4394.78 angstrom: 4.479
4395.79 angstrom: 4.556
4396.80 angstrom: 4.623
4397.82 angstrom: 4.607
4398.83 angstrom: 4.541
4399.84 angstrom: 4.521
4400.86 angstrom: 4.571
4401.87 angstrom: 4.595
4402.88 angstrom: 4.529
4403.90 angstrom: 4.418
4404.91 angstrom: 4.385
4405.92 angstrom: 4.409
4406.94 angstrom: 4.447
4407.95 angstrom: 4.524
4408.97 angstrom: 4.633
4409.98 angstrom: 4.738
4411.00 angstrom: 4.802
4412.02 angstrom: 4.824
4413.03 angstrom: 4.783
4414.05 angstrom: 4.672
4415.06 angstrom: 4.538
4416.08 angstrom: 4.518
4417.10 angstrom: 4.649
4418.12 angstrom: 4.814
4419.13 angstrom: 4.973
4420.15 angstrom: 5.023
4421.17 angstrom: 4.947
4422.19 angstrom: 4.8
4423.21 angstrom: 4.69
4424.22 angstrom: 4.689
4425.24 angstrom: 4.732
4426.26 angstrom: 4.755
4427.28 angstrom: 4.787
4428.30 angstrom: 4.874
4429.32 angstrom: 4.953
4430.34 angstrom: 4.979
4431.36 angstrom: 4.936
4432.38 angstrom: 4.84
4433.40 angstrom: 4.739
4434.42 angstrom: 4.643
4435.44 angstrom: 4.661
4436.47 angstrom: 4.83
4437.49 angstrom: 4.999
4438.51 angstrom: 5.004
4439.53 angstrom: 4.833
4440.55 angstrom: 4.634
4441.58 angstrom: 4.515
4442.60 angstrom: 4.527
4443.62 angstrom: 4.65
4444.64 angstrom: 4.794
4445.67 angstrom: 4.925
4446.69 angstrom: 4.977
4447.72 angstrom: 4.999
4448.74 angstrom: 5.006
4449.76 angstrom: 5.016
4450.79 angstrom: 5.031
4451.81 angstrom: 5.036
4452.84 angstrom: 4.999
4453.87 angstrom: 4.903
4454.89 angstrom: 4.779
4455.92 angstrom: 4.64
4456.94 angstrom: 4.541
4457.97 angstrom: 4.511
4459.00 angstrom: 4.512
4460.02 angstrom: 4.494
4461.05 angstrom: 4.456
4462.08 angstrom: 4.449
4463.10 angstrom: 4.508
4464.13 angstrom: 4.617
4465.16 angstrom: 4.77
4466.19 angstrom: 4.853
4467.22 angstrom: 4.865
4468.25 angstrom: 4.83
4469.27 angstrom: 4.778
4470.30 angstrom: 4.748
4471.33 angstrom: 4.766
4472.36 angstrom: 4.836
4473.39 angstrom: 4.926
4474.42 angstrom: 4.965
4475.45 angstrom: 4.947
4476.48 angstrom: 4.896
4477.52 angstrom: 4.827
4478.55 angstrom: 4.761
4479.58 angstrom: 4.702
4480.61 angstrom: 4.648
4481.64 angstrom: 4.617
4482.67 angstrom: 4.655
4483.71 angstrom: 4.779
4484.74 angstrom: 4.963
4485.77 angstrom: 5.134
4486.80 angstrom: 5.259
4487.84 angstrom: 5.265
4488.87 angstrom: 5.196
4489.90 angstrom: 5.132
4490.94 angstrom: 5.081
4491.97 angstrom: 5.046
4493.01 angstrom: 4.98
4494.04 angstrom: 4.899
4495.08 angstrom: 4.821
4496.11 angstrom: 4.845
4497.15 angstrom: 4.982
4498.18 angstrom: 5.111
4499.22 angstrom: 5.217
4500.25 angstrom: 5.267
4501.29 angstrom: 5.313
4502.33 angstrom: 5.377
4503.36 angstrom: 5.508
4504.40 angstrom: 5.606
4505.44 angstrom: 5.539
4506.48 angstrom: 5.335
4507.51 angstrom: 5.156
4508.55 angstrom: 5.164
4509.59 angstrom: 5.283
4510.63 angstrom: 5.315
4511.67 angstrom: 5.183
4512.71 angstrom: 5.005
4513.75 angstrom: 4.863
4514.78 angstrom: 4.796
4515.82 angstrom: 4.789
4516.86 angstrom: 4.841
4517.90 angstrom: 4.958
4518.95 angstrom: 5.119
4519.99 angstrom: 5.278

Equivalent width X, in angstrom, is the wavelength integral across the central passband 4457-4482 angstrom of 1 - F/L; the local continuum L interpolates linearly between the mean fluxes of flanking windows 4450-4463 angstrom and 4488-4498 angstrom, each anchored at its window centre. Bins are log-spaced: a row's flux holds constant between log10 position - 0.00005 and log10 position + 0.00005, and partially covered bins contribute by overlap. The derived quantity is 0.5 angstrom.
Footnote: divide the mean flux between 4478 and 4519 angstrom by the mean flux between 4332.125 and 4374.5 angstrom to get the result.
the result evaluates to 1.14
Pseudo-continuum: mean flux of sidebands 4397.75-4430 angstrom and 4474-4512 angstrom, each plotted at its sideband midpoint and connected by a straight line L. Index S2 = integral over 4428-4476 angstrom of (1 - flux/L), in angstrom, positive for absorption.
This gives 0.80 angstrom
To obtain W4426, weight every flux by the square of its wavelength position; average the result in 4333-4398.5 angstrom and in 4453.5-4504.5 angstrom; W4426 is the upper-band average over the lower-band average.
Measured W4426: 1.15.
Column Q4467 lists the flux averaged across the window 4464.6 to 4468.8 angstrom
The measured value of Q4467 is 4.83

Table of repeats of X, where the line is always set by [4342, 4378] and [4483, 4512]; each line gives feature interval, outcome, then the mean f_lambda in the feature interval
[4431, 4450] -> 0.33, 4.81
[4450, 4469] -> 1.04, 4.72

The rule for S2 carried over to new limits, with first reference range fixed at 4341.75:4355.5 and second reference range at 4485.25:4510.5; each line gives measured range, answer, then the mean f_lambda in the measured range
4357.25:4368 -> -1.8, 4.89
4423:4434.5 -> -0.3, 4.81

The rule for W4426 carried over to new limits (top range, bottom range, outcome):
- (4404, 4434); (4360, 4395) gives 1.05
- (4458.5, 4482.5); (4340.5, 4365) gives 1.13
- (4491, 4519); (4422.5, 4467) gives 1.10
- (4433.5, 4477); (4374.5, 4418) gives 1.08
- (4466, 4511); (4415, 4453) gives 1.07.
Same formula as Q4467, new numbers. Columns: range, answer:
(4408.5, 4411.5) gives 4.73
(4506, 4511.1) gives 5.25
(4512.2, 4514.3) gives 4.95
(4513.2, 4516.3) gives 4.83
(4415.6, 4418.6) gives 4.65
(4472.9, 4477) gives 4.93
